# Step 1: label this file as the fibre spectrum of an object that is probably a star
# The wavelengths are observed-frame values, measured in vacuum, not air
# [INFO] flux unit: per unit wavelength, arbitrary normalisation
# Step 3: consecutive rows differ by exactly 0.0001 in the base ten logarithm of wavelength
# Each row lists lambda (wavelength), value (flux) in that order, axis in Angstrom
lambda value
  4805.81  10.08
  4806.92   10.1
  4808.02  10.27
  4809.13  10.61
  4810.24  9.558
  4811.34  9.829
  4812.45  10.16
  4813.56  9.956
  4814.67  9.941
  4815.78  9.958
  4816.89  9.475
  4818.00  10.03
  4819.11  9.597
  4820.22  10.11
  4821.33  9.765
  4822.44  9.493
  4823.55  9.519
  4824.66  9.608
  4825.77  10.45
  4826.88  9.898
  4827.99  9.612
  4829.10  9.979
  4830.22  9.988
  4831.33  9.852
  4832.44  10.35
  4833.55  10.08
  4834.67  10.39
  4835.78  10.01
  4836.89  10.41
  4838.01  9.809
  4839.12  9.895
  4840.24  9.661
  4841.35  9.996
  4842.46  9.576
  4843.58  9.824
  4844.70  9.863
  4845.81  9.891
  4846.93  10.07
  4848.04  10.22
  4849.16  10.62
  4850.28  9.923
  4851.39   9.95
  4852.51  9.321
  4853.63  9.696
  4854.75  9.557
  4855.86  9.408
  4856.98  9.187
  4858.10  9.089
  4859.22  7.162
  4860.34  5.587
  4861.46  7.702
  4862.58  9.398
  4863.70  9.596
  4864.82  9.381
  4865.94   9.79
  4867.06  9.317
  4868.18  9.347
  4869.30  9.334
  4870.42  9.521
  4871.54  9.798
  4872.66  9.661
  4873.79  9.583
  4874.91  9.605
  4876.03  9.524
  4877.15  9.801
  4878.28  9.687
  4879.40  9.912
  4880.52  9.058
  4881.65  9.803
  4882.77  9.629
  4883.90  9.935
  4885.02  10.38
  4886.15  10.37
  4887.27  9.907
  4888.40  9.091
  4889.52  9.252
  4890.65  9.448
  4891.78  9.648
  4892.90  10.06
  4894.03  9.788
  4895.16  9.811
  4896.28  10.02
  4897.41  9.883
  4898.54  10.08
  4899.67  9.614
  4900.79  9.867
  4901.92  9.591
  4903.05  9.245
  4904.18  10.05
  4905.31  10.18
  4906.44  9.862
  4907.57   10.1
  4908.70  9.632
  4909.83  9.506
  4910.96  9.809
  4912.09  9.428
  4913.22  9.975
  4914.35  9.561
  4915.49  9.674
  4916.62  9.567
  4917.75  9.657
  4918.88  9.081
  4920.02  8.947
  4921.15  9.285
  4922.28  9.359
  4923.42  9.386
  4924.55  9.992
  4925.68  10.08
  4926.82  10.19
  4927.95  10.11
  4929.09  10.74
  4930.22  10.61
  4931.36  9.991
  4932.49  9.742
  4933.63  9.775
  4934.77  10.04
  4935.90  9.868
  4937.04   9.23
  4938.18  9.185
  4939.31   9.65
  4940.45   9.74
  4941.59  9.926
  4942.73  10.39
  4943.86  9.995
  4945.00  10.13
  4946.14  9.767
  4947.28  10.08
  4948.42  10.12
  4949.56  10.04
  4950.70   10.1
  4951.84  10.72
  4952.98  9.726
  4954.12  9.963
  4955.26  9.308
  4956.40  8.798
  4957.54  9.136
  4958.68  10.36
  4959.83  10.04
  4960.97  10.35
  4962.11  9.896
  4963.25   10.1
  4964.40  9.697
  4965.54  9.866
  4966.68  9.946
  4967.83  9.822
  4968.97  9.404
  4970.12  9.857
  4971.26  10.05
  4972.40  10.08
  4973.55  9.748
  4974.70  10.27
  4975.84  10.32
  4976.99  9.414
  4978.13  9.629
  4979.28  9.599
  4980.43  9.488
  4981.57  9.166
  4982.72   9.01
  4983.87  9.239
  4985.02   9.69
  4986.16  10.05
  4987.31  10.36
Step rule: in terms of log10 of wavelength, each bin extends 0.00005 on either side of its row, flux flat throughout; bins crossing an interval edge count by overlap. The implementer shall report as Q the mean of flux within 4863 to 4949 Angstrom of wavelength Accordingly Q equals 9.75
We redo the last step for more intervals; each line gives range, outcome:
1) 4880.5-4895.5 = 9.74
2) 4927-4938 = 9.99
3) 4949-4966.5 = 9.88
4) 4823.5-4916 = 9.66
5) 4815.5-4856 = 9.89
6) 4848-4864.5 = 9.06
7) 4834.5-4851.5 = 10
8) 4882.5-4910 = 9.8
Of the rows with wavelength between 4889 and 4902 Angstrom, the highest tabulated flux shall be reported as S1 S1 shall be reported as 10.08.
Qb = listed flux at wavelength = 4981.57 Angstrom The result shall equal 9.166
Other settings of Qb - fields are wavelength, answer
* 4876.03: 9.524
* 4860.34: 5.587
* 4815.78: 9.958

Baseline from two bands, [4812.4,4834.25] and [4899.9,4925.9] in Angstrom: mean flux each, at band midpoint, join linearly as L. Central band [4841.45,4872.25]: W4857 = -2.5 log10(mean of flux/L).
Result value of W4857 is 0.05 mag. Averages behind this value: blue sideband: 9.88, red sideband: 9.64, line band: 9.35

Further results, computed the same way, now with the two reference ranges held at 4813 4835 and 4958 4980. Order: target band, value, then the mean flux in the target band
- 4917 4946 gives 0.01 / 9.8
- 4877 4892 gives 0.02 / 9.7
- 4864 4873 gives 0.04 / 9.53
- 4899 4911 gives 0.01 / 9.77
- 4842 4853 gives 0.00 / 9.93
